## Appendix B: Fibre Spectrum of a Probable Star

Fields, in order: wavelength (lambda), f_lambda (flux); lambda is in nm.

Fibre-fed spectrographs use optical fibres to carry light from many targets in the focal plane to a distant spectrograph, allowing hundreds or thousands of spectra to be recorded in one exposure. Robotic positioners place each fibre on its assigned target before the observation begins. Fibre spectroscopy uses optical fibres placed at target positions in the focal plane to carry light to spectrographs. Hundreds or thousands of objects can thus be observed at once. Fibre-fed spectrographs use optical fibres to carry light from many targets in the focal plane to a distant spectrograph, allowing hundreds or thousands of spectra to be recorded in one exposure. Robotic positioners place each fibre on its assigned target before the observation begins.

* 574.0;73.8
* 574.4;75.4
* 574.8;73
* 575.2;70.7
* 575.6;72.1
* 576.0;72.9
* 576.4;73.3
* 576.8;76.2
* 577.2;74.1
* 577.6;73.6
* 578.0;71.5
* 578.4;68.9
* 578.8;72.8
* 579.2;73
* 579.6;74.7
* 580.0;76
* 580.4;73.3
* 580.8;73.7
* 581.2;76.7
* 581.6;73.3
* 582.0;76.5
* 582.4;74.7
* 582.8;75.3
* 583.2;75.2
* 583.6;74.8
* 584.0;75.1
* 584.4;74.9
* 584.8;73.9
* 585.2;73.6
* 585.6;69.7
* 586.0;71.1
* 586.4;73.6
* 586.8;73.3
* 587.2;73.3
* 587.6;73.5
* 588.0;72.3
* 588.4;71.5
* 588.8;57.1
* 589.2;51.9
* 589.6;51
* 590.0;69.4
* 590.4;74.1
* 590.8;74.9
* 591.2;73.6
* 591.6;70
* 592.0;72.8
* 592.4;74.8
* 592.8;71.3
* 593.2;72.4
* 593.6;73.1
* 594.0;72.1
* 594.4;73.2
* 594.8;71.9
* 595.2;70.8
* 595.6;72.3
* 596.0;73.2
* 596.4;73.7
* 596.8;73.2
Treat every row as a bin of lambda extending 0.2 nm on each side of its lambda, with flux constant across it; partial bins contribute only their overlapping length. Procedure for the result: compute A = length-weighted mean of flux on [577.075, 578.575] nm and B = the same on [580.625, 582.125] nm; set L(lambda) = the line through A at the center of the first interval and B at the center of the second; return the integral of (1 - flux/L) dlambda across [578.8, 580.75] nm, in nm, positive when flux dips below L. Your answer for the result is -0.01 nm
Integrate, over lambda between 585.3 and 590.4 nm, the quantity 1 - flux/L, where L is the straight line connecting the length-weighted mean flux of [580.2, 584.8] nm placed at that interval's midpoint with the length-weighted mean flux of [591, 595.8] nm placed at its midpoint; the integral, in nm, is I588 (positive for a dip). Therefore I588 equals 0.41 nm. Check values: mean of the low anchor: 74.8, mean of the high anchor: 72.4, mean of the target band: 67.7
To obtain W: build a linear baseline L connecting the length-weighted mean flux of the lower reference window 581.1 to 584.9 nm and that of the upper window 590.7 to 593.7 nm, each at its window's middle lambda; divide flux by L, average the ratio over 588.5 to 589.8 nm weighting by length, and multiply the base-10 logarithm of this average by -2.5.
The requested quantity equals 0.32 mag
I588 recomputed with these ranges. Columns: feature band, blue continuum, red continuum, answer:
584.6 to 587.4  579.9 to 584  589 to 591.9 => -0.07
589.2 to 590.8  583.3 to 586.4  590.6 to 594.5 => 0.19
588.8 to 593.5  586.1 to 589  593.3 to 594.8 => 0.23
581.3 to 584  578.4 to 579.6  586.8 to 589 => -0.14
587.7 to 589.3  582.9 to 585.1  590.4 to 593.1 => 0.20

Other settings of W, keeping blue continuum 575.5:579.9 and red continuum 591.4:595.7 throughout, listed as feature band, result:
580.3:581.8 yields -0.02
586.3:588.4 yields -0.01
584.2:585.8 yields 0.00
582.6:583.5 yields -0.04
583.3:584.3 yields -0.03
